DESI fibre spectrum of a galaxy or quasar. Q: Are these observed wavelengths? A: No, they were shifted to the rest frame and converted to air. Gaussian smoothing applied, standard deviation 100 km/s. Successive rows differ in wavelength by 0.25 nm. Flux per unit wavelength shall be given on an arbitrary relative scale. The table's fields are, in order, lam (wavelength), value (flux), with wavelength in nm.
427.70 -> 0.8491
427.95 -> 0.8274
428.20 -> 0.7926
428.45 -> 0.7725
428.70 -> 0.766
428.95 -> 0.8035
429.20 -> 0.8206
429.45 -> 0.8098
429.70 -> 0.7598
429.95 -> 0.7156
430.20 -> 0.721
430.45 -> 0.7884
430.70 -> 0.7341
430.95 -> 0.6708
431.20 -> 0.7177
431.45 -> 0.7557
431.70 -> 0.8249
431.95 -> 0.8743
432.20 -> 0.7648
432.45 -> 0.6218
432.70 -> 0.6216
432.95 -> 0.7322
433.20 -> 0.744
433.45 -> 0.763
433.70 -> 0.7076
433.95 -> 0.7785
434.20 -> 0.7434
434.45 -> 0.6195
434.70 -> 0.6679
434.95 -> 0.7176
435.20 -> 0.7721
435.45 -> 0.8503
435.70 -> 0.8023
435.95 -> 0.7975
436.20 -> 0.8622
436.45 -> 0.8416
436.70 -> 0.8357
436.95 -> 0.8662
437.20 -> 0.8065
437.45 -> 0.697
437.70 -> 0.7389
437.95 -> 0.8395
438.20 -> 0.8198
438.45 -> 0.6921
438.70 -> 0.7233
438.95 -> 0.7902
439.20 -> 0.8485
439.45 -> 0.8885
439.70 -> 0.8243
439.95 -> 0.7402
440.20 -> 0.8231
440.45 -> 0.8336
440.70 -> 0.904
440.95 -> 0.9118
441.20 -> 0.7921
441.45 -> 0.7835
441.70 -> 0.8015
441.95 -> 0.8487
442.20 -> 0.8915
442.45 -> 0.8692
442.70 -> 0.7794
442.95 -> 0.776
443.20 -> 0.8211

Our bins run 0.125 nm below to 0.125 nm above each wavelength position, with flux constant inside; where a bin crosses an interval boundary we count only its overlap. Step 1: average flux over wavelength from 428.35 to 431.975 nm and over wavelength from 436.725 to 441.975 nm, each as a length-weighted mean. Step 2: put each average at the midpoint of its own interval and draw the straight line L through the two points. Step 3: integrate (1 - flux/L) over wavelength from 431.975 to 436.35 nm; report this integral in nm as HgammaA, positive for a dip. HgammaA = 0.232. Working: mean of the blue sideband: 0.766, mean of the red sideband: 0.808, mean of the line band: 0.743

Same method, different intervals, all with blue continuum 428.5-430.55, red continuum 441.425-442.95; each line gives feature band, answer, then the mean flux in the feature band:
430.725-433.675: 0.19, 0.735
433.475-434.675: 0.12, 0.713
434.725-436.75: -0.01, 0.802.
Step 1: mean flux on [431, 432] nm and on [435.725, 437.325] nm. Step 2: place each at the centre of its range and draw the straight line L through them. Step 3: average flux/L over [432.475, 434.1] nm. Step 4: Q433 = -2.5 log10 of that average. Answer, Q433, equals 0.11 mag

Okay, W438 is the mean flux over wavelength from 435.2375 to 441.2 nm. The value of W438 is 0.814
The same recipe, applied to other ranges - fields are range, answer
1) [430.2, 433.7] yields 0.738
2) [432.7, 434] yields 0.731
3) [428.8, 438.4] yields 0.763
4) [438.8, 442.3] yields 0.833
